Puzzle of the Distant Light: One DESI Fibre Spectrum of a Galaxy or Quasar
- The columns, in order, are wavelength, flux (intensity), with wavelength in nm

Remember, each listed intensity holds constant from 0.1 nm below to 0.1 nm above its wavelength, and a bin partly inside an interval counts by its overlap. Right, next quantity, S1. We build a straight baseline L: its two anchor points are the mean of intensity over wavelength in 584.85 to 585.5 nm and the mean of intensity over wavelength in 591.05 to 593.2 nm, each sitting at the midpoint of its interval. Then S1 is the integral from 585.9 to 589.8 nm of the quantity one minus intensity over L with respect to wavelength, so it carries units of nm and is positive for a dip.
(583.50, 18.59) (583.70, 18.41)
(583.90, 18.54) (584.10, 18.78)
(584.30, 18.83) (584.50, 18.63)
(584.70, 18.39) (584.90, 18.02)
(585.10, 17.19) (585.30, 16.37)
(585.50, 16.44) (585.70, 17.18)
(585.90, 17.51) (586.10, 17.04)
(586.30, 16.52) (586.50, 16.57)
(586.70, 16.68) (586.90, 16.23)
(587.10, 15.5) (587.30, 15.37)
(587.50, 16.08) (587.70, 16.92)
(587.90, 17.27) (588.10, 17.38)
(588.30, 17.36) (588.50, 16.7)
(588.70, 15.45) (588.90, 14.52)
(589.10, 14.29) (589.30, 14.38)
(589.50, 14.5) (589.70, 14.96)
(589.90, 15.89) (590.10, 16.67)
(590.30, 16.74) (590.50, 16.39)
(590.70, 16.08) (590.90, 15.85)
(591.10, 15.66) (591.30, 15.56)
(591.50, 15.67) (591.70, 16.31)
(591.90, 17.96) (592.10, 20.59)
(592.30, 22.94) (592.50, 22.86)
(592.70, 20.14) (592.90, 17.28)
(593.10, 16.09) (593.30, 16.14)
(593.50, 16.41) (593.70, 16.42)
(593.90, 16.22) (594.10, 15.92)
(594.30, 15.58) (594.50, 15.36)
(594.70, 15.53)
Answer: 0.33 nm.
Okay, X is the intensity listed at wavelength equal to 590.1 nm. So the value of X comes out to 16.67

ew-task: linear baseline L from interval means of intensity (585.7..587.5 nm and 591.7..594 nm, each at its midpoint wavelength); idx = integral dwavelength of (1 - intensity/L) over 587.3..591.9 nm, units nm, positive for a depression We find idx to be 0.37 nm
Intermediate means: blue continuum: 16.5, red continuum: 18.4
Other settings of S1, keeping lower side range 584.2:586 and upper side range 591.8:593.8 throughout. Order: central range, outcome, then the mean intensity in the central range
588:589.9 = 0.27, 15.5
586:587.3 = 0.11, 16.3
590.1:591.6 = 0.19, 16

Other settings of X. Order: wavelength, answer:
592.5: 22.86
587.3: 15.37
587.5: 16.08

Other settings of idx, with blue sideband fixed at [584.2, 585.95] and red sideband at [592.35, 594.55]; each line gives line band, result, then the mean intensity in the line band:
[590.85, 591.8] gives 0.09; 15.8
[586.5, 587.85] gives 0.10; 16.2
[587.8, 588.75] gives 0.03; 16.9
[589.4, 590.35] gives 0.09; 15.7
